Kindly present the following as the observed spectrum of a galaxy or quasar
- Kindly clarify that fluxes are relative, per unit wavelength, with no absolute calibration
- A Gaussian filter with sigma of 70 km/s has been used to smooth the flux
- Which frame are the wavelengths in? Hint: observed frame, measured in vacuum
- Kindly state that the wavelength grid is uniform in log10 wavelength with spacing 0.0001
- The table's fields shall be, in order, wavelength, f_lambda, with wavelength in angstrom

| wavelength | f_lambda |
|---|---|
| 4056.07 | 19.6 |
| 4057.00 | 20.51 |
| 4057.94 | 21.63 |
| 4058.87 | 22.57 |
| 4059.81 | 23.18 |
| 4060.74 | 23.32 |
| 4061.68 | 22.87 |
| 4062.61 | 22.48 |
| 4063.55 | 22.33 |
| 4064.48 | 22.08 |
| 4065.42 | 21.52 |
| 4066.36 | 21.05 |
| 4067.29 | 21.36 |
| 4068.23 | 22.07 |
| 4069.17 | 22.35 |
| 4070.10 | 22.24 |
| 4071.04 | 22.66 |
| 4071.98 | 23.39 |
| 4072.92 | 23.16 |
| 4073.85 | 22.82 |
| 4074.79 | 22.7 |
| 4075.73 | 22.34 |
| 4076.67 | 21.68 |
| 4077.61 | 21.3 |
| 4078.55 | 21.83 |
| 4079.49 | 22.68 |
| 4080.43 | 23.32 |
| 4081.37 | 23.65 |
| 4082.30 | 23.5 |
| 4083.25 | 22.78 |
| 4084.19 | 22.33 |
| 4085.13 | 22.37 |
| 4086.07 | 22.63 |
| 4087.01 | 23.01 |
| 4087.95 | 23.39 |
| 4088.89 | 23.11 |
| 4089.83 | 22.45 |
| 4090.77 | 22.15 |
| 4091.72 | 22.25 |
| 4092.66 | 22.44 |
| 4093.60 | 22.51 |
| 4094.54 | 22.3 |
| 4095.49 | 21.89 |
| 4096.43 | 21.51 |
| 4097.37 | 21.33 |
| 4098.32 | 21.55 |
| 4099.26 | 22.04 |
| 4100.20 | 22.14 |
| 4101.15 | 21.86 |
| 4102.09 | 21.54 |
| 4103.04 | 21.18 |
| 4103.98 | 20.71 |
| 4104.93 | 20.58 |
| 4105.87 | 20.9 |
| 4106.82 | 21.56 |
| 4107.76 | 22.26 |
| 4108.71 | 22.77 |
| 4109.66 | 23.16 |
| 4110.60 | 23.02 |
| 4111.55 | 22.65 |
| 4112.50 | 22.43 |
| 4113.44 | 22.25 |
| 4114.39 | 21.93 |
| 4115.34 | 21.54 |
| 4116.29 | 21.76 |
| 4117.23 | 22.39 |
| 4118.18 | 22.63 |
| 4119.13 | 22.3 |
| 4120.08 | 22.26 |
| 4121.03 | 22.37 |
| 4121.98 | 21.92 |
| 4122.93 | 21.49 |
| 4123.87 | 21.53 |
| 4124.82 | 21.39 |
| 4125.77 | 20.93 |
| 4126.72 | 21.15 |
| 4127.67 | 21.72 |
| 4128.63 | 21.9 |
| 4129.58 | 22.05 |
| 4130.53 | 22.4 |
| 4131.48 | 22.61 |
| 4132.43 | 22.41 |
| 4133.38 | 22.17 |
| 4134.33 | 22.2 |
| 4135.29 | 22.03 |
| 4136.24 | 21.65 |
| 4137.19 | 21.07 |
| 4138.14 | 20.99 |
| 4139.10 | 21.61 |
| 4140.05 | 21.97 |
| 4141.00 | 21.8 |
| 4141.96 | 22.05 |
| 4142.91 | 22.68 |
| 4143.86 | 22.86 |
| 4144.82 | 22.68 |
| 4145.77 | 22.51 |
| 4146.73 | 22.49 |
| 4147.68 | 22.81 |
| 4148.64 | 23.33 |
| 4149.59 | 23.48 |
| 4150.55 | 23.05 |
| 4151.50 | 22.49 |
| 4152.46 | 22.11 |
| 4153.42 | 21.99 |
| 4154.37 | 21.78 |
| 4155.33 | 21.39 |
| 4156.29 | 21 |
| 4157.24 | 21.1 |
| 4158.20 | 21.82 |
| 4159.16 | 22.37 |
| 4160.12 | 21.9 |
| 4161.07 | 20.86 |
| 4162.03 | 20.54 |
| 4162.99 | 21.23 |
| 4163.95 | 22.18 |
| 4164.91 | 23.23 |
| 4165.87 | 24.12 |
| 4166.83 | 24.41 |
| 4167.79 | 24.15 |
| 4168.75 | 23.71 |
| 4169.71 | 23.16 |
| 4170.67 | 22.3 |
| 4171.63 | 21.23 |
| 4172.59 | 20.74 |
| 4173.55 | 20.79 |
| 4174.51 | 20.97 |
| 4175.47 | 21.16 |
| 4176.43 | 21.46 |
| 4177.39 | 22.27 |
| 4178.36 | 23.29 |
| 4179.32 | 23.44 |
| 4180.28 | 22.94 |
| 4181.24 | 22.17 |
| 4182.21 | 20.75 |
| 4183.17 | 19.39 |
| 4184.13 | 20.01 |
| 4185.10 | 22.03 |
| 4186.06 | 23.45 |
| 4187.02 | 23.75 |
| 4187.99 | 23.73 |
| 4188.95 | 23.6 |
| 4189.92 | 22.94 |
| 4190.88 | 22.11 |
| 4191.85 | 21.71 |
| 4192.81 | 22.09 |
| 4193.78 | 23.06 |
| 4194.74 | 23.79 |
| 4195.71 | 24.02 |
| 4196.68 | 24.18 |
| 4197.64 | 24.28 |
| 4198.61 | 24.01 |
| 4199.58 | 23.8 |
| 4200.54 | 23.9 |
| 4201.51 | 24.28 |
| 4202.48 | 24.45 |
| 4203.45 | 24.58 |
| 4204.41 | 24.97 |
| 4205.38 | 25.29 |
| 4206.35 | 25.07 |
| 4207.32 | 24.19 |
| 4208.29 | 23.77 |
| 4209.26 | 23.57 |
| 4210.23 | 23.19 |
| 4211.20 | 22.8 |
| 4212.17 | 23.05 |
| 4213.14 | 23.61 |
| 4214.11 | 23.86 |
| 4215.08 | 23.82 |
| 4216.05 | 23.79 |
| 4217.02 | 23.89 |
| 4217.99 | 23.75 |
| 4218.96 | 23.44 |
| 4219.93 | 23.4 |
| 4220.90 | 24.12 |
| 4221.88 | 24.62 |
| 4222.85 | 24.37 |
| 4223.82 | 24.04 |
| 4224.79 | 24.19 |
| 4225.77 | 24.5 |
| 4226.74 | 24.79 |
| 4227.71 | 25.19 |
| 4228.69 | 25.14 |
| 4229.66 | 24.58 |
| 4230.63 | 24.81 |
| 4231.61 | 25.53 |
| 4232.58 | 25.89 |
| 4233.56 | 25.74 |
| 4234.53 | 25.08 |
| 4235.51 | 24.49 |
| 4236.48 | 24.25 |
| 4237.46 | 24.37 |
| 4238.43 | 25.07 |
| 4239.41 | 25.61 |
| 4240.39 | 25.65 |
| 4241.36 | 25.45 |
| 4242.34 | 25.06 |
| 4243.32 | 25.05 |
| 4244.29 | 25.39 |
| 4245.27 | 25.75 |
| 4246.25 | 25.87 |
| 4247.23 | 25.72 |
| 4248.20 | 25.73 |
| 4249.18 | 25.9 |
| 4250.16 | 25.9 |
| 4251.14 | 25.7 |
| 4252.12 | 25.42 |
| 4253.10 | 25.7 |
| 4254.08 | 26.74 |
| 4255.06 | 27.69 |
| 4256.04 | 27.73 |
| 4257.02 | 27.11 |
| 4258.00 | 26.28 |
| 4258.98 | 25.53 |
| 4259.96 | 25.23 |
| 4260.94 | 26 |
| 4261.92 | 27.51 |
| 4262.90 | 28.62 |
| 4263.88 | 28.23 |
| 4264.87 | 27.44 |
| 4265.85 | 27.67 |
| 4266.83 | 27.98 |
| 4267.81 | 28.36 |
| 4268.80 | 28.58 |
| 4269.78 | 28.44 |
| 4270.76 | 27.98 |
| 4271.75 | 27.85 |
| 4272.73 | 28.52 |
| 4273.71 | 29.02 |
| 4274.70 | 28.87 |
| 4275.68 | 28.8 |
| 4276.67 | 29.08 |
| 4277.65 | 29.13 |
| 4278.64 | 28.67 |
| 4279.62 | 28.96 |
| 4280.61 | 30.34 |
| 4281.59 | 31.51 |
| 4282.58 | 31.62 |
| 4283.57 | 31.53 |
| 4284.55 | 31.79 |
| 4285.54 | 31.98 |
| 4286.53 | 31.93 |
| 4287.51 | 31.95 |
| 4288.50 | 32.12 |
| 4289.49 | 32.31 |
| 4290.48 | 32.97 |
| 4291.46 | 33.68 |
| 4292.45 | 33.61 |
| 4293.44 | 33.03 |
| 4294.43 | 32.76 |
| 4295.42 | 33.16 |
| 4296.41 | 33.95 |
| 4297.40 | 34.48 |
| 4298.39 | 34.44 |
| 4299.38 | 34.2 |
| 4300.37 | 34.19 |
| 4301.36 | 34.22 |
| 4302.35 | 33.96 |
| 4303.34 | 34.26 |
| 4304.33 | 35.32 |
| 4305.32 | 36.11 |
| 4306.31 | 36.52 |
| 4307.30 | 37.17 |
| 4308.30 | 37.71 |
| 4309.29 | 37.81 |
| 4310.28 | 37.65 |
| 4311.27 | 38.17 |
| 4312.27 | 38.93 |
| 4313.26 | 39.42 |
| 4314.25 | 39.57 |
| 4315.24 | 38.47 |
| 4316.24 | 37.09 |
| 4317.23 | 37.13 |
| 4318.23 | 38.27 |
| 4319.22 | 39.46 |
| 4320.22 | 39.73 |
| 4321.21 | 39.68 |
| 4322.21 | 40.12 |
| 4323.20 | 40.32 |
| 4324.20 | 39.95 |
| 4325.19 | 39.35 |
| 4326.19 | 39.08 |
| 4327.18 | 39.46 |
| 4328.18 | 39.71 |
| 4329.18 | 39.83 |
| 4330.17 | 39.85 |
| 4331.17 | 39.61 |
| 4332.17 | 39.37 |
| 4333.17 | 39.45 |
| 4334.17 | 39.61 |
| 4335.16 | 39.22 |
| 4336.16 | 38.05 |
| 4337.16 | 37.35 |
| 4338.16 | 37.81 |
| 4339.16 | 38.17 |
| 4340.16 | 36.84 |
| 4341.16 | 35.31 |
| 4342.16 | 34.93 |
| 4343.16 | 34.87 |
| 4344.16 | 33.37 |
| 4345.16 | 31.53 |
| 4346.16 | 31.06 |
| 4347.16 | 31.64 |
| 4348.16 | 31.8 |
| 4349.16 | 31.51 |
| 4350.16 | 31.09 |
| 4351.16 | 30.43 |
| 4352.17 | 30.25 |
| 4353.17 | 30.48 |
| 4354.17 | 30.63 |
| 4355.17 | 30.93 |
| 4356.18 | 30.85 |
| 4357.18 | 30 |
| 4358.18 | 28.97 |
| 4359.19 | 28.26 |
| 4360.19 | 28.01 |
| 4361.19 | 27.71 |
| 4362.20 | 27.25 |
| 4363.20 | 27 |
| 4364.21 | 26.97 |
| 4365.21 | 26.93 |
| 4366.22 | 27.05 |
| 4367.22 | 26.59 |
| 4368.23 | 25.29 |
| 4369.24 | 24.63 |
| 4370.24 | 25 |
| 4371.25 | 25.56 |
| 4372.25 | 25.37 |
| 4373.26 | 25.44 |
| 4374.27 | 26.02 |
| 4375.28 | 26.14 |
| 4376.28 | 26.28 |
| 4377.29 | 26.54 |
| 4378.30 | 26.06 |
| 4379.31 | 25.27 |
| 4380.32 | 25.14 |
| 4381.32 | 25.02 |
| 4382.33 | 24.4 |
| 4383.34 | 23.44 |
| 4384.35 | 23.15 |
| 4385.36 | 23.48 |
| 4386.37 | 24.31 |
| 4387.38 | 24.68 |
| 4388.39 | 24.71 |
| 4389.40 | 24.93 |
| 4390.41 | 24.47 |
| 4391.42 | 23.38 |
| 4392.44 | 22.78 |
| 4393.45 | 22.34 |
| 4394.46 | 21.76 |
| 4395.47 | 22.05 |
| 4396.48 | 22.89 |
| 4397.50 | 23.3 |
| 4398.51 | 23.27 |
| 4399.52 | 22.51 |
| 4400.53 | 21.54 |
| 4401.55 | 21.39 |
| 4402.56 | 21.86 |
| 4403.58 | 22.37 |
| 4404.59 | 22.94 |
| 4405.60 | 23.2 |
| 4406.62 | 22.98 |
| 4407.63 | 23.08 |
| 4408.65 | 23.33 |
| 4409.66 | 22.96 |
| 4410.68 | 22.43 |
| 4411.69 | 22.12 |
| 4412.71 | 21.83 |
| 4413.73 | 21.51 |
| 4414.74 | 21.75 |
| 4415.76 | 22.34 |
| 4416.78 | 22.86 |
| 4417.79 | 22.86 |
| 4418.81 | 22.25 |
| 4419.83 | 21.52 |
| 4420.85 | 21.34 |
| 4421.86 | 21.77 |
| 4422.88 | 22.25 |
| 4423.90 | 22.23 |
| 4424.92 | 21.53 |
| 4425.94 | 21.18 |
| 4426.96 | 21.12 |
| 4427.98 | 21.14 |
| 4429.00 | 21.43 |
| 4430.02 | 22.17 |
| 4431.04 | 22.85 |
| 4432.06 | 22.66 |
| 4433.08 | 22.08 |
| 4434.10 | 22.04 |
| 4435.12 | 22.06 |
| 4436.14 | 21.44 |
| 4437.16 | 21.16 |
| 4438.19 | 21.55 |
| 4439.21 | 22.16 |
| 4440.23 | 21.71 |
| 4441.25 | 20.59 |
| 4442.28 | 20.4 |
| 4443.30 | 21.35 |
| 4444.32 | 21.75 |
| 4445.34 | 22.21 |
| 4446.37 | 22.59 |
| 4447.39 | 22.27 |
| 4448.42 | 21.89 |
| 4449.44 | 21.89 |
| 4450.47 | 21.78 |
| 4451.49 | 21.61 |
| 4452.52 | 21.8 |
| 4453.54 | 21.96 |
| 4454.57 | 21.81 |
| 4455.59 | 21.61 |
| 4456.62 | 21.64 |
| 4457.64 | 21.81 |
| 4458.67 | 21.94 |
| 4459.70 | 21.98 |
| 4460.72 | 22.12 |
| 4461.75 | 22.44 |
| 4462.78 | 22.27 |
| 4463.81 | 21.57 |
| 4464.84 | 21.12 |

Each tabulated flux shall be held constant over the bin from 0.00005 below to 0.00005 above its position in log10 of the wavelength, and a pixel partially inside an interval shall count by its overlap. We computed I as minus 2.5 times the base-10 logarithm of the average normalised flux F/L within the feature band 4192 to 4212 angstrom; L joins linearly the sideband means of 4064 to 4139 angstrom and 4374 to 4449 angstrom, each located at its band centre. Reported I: -0.07 mag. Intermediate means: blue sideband 22.1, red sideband 22.7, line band 23.9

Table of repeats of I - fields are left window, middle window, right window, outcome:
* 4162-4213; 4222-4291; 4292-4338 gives 0.133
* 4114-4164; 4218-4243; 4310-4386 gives 0.077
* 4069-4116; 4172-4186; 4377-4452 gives 0.038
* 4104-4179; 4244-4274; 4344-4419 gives -0.137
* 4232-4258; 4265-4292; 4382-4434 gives -0.197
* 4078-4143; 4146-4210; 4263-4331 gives 0.163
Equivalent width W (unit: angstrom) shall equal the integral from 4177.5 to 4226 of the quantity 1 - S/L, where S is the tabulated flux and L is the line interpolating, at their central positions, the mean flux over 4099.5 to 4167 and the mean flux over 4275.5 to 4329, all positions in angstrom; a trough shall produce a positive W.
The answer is 6.9 angstrom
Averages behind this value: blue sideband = 22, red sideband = 35.2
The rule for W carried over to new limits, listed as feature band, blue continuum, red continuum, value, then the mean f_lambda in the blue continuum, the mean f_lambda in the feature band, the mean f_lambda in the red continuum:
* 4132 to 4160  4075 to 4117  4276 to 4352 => 3.4 angstrom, 22.2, 22.1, 35.4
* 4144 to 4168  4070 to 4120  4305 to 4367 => 3.0 angstrom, 22.3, 22.3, 35.1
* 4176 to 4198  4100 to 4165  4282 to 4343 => 3.1 angstrom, 22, 22.6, 36.5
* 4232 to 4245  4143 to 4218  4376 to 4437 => -1.3 angstrom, 22.8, 25.2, 22.8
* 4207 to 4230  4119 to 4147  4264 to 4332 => 3.5 angstrom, 22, 24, 34.2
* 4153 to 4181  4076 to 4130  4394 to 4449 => 0.0 angstrom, 22.1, 22.1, 22.1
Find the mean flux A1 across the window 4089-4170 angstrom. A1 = 22.1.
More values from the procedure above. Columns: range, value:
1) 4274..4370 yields 33.9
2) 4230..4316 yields 30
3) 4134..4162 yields 22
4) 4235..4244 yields 25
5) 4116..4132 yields 21.9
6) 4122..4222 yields 22.6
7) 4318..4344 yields 38.6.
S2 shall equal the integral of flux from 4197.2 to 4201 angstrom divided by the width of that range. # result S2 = 24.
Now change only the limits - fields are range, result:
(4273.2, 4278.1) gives 29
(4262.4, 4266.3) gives 28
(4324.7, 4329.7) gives 39.5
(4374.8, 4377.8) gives 26.4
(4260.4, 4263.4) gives 27.4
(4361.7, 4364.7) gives 27.1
